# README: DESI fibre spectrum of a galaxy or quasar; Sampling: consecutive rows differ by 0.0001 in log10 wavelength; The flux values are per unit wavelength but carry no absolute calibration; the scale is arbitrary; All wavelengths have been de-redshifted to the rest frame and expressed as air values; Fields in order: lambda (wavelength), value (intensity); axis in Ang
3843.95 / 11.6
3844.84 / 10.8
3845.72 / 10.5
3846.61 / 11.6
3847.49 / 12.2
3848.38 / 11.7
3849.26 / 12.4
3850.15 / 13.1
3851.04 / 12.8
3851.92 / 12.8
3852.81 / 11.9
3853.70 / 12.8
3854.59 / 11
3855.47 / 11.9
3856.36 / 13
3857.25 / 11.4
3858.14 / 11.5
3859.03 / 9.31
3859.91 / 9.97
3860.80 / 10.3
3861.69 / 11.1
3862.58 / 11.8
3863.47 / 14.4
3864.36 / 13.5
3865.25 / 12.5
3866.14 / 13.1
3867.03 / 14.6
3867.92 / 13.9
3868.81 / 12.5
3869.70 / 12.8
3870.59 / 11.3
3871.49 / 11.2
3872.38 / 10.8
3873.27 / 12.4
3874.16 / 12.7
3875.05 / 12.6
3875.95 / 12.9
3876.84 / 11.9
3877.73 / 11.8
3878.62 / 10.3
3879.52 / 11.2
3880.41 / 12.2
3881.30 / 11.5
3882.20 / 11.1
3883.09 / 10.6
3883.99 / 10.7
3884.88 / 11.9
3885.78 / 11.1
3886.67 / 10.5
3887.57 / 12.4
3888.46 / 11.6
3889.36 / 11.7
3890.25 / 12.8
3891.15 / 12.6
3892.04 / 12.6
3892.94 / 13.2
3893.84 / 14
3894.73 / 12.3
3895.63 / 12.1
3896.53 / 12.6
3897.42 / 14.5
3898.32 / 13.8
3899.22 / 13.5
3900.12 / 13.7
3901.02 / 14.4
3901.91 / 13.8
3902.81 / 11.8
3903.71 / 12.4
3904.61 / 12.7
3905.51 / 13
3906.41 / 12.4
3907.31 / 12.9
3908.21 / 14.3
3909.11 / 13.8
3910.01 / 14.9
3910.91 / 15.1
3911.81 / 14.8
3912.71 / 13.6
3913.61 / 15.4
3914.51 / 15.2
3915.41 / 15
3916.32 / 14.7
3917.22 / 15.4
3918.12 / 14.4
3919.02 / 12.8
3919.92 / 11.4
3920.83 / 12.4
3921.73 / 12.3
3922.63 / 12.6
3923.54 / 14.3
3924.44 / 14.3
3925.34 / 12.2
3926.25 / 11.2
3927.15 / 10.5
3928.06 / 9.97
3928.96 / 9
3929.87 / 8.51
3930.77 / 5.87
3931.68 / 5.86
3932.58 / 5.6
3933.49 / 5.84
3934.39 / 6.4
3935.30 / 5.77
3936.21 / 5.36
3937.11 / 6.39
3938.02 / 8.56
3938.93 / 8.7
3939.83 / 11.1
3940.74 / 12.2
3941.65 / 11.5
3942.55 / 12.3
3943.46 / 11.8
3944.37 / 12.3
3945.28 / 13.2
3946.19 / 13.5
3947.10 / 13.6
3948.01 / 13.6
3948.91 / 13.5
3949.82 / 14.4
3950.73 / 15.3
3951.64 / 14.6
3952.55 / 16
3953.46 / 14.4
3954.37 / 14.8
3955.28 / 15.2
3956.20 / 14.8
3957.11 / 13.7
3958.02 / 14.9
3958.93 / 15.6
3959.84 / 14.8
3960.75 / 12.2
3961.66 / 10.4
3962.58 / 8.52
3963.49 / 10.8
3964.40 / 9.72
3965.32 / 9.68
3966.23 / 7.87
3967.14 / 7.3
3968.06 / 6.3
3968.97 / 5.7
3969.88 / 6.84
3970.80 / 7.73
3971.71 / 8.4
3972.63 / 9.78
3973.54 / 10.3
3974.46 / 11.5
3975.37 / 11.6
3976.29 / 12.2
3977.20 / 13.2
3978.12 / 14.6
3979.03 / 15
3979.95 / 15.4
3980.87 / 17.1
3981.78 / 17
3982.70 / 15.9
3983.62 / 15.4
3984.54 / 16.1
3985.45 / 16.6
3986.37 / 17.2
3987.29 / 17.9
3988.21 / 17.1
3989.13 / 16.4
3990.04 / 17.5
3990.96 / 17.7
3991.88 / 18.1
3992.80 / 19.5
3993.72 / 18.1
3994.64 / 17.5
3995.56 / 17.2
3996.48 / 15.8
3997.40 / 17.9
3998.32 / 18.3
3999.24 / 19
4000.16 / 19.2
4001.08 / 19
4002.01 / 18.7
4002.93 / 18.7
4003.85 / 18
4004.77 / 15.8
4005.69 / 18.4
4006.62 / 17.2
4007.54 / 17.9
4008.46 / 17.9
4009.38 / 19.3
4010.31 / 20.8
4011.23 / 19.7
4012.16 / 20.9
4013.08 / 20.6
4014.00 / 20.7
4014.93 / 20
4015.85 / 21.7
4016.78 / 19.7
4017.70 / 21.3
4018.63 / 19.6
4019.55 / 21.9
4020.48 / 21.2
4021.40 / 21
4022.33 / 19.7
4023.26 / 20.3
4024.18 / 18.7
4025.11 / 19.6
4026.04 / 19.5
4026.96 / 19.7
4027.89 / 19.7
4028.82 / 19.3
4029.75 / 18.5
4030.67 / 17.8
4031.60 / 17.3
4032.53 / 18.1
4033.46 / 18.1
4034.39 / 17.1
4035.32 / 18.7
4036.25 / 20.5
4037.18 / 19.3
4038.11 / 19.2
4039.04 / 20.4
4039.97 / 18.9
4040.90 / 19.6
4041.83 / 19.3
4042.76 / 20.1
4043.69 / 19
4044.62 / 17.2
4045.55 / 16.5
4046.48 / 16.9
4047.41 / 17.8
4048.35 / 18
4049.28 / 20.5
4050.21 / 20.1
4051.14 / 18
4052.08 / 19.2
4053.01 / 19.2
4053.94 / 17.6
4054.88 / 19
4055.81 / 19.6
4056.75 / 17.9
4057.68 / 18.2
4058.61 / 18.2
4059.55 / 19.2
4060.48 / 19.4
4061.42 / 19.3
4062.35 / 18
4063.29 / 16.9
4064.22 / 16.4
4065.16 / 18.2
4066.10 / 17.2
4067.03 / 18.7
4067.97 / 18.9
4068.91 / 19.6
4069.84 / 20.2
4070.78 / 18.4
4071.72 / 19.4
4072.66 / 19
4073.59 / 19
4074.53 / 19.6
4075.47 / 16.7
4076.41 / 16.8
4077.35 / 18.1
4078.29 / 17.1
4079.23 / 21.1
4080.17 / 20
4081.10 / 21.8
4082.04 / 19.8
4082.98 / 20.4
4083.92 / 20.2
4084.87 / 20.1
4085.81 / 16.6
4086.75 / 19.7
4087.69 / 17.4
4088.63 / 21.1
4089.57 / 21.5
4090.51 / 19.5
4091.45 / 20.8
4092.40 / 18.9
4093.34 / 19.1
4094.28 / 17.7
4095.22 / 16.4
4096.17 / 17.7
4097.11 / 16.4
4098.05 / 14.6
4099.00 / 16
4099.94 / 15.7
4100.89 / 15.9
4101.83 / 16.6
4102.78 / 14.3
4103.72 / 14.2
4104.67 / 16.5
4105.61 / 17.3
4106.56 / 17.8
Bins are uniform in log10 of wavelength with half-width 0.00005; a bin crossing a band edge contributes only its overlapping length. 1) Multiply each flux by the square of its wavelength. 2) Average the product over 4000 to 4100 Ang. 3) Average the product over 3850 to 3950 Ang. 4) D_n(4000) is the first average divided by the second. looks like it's 1.70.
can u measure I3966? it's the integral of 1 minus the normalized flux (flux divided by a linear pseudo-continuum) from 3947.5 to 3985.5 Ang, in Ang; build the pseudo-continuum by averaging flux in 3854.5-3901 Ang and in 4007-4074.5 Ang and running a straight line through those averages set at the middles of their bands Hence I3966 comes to 8.0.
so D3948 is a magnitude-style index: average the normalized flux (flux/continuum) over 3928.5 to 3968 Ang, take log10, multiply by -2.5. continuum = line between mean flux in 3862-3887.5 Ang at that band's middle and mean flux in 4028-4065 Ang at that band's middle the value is 0.33 mag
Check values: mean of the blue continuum 12.1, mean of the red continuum 18.6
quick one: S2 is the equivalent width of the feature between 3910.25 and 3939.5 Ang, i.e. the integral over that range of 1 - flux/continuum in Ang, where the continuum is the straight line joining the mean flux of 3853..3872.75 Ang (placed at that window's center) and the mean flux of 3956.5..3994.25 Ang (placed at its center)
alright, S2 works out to 4.0 Ang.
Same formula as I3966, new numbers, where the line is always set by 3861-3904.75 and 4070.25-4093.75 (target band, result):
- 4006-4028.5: -3.8 Ang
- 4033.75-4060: -1.0 Ang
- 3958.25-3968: 2.9 Ang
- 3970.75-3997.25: 1.1 Ang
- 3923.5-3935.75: 4.6 Ang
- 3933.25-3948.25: 4.5 Ang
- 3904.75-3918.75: -0.9 Ang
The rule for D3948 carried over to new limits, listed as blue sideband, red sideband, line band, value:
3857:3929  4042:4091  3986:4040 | -0.12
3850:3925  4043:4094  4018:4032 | -0.13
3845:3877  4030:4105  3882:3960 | 0.13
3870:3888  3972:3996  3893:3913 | -0.08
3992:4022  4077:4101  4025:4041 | 0.00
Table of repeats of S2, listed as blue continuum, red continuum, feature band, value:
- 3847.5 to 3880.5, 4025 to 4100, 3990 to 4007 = -1.5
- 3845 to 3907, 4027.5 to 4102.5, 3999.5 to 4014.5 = -2.1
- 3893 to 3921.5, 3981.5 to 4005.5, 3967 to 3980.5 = 5.0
